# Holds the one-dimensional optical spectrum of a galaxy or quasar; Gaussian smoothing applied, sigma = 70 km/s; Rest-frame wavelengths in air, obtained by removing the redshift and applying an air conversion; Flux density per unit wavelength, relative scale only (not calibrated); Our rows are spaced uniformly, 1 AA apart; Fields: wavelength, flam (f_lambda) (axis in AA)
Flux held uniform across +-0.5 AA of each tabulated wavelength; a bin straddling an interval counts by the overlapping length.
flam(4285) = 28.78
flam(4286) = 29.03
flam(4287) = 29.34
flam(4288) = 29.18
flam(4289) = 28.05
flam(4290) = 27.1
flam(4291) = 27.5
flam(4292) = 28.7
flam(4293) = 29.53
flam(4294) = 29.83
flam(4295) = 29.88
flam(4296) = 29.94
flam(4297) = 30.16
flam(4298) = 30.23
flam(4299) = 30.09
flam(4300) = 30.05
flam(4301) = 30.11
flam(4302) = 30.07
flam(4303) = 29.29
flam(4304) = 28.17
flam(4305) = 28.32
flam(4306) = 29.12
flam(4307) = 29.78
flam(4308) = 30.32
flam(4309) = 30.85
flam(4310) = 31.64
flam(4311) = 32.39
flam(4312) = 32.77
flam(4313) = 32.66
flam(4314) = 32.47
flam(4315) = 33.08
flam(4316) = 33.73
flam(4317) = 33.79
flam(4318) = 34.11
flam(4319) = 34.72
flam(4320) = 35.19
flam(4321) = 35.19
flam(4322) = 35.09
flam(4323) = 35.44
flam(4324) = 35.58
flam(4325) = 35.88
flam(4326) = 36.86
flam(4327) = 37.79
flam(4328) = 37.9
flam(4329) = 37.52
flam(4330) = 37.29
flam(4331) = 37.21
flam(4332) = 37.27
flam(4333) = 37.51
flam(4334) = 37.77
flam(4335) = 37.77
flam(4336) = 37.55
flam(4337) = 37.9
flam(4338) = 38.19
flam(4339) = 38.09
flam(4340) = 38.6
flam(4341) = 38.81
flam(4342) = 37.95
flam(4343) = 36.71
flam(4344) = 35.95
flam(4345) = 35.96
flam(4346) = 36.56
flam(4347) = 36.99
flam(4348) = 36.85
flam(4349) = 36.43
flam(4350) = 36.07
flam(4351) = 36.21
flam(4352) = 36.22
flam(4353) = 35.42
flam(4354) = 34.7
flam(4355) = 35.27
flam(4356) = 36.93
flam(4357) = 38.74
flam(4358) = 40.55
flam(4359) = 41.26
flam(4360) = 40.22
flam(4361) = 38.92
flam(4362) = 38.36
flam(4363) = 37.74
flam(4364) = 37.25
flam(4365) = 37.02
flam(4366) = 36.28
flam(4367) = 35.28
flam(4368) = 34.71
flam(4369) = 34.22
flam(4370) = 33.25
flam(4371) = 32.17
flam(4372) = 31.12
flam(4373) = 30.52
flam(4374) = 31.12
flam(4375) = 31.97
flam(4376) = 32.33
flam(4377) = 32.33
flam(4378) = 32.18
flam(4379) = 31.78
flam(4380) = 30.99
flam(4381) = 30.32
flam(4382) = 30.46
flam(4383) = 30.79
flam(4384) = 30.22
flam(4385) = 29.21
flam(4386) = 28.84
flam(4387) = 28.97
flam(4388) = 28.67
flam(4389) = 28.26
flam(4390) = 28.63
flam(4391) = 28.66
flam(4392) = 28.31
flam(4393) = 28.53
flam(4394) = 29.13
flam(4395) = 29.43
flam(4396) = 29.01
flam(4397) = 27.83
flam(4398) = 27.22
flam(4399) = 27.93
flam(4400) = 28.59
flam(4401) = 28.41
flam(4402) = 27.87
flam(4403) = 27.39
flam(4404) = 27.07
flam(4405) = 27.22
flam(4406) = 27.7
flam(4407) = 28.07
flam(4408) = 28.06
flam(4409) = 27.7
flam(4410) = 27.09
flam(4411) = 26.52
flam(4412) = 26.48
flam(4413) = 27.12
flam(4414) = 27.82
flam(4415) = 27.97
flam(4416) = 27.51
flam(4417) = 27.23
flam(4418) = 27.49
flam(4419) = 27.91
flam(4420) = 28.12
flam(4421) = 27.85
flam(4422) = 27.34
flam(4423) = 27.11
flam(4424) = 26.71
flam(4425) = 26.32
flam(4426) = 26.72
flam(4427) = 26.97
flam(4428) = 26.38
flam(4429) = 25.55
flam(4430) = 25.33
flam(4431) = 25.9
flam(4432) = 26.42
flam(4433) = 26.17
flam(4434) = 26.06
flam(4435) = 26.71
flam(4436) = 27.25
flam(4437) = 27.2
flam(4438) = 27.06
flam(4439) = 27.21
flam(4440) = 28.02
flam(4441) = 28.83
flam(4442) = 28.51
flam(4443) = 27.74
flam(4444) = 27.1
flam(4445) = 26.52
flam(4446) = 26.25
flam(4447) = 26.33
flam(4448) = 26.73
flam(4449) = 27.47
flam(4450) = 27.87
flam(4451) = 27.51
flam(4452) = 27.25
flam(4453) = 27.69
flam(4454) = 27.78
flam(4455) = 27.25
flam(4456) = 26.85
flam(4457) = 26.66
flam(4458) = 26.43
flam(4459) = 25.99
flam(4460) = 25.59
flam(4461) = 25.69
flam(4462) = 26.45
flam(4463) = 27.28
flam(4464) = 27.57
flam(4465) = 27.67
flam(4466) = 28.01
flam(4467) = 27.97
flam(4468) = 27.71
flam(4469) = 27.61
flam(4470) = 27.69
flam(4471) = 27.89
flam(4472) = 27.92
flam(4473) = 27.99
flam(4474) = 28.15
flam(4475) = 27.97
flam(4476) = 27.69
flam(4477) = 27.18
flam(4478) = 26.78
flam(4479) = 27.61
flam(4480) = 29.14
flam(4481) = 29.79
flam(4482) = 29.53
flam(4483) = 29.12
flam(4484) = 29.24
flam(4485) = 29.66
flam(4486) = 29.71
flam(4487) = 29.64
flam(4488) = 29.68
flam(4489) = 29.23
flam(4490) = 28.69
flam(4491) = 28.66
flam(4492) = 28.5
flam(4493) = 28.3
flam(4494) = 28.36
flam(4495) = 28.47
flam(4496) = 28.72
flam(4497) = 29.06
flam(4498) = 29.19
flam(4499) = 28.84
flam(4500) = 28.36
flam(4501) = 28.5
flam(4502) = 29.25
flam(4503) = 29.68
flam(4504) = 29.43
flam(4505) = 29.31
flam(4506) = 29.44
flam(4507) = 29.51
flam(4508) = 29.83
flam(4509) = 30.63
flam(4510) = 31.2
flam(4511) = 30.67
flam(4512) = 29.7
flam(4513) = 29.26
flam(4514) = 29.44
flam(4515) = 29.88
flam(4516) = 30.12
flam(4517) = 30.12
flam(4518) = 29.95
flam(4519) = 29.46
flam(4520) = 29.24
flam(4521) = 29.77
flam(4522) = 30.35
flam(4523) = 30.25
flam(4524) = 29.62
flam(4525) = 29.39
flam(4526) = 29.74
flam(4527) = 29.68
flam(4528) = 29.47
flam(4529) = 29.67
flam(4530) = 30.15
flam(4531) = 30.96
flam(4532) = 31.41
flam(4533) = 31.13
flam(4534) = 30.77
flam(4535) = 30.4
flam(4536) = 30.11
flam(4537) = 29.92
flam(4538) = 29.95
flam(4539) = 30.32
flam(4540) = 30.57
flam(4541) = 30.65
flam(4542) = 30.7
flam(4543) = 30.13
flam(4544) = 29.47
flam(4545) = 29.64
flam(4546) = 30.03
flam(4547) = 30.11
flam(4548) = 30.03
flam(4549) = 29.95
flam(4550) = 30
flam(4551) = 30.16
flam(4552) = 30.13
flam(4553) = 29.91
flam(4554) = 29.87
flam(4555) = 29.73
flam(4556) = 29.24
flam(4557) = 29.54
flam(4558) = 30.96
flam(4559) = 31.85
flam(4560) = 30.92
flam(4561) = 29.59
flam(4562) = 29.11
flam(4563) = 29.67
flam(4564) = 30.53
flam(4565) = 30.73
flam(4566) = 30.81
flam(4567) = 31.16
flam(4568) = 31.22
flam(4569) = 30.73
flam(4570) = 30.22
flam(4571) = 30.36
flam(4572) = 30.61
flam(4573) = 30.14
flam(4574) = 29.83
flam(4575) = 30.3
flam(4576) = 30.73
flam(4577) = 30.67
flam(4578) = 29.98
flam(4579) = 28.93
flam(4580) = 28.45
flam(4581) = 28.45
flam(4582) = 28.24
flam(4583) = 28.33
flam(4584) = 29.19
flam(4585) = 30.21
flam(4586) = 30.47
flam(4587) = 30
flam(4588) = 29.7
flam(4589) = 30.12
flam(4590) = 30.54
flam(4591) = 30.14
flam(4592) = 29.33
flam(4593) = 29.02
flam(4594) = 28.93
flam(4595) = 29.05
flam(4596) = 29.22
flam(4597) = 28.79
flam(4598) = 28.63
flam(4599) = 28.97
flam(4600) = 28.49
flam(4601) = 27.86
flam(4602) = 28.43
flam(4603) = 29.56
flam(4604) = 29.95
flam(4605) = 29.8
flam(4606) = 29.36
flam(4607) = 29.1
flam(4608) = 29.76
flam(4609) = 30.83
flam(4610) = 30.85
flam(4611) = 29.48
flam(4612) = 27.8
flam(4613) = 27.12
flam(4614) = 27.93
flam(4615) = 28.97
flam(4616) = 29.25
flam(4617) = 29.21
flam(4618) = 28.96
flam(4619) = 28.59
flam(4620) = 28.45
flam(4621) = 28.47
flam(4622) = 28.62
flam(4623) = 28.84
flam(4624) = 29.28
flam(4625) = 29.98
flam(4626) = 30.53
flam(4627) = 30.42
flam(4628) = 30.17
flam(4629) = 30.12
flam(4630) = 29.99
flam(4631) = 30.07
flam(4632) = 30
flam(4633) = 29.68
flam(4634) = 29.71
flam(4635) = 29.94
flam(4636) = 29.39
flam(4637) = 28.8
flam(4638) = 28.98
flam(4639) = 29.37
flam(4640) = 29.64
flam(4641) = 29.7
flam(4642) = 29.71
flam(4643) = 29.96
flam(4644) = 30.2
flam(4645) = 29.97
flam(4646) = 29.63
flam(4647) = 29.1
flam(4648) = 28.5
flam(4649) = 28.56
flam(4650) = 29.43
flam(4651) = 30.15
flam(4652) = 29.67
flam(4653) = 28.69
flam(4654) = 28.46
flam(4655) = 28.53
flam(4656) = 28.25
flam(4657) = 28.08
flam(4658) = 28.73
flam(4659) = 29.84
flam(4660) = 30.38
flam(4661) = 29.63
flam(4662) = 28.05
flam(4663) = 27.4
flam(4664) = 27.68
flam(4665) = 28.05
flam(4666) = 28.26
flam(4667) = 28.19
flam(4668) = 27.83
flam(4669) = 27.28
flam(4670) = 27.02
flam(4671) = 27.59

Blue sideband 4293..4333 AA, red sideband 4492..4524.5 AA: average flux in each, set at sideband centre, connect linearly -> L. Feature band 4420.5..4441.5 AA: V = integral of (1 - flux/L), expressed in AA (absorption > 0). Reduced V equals 2.7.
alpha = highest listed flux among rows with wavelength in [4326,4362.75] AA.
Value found 41.26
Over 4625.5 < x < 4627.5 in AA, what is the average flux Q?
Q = 30.5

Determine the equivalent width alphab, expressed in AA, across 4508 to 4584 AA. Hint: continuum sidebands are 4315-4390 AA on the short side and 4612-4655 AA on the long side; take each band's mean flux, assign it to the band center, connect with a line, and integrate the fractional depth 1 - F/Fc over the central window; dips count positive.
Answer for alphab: 2.6 AA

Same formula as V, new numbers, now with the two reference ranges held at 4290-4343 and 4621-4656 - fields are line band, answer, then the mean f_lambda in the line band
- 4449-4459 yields 1.5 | 27.2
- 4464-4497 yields 3.2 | 28.4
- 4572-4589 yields 0.3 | 29.6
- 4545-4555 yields 0.2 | 30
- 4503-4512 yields 0.3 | 30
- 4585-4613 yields 0.6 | 29.4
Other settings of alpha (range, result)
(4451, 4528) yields 31.2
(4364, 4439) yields 37.25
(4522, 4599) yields 31.85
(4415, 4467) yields 28.83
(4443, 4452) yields 27.87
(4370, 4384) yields 33.25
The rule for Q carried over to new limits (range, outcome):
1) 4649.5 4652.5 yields 29.8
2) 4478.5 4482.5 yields 29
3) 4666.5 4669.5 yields 27.8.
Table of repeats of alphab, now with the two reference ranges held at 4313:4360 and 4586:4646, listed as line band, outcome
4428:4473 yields 8.8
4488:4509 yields 2.2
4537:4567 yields 0.8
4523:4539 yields 0.7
